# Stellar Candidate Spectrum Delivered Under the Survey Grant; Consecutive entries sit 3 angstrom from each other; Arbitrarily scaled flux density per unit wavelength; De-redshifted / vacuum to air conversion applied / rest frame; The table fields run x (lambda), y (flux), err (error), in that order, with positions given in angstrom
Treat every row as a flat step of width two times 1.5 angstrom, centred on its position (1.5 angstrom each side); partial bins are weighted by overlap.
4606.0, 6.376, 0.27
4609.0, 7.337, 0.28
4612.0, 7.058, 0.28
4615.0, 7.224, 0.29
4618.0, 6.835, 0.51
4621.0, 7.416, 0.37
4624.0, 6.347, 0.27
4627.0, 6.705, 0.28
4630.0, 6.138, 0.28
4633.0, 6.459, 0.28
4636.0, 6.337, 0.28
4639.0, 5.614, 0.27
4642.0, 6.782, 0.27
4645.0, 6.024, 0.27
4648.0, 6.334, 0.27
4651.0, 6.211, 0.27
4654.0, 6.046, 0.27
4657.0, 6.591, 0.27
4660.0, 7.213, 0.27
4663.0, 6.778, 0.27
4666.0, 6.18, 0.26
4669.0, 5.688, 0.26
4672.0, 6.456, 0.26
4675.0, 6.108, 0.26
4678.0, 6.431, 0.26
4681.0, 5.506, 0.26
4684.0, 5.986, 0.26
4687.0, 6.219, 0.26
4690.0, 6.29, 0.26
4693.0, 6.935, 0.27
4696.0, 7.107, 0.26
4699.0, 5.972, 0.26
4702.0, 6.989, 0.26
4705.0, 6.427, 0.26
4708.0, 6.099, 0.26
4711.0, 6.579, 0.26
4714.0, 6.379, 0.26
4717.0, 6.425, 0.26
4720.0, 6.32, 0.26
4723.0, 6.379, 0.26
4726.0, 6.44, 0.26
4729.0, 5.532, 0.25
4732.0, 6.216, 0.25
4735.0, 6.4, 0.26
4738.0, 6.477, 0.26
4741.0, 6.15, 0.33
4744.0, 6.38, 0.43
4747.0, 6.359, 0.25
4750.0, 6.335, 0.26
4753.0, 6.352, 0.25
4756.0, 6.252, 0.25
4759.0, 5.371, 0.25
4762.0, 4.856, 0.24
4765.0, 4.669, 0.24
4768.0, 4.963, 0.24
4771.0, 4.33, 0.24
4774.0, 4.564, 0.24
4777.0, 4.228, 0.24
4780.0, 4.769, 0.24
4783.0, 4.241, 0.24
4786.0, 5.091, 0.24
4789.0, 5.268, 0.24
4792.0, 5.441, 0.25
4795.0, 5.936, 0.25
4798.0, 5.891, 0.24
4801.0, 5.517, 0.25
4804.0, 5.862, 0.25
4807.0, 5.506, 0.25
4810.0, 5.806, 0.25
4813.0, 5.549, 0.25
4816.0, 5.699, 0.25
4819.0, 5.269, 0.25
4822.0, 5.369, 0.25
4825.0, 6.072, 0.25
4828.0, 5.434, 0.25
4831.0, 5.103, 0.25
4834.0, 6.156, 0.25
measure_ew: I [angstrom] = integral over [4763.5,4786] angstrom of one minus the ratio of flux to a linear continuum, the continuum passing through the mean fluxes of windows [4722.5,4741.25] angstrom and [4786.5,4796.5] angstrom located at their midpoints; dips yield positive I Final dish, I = 4.5 angstrom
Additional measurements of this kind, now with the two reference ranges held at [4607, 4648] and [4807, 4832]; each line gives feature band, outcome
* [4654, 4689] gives 0.6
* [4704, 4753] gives -2.0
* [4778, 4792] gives 2.1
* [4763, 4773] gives 2.0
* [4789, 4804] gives 0.0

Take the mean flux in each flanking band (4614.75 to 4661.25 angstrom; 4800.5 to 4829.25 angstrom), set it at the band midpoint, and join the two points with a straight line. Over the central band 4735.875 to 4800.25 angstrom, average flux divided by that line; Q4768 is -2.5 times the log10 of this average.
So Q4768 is 0.08 mag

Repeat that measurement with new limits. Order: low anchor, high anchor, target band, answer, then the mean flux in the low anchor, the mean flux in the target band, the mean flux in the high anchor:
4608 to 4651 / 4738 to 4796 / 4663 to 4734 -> -0.06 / 6.59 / 6.3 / 5.37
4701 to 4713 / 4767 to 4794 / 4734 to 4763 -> -0.11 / 6.5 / 6.11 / 4.78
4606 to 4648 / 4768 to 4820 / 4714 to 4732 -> -0.07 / 6.62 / 6.23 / 5.23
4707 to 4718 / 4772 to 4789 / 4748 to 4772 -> -0.05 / 6.38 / 5.43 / 4.63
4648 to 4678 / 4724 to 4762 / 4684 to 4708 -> -0.04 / 6.37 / 6.5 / 6.14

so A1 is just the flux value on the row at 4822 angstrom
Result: 5.369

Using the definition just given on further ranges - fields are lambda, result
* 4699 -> 5.972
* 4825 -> 6.072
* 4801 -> 5.517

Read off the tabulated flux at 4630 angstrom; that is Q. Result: 6.138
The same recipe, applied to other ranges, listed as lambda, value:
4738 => 6.477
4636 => 6.337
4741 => 6.15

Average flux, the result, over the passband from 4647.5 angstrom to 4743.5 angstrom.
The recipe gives 6.34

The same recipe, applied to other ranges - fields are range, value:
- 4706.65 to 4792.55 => 5.69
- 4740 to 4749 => 6.31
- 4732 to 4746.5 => 6.34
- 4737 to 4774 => 5.65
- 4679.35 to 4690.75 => 5.99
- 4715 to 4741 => 6.27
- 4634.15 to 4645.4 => 6.21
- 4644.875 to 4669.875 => 6.37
